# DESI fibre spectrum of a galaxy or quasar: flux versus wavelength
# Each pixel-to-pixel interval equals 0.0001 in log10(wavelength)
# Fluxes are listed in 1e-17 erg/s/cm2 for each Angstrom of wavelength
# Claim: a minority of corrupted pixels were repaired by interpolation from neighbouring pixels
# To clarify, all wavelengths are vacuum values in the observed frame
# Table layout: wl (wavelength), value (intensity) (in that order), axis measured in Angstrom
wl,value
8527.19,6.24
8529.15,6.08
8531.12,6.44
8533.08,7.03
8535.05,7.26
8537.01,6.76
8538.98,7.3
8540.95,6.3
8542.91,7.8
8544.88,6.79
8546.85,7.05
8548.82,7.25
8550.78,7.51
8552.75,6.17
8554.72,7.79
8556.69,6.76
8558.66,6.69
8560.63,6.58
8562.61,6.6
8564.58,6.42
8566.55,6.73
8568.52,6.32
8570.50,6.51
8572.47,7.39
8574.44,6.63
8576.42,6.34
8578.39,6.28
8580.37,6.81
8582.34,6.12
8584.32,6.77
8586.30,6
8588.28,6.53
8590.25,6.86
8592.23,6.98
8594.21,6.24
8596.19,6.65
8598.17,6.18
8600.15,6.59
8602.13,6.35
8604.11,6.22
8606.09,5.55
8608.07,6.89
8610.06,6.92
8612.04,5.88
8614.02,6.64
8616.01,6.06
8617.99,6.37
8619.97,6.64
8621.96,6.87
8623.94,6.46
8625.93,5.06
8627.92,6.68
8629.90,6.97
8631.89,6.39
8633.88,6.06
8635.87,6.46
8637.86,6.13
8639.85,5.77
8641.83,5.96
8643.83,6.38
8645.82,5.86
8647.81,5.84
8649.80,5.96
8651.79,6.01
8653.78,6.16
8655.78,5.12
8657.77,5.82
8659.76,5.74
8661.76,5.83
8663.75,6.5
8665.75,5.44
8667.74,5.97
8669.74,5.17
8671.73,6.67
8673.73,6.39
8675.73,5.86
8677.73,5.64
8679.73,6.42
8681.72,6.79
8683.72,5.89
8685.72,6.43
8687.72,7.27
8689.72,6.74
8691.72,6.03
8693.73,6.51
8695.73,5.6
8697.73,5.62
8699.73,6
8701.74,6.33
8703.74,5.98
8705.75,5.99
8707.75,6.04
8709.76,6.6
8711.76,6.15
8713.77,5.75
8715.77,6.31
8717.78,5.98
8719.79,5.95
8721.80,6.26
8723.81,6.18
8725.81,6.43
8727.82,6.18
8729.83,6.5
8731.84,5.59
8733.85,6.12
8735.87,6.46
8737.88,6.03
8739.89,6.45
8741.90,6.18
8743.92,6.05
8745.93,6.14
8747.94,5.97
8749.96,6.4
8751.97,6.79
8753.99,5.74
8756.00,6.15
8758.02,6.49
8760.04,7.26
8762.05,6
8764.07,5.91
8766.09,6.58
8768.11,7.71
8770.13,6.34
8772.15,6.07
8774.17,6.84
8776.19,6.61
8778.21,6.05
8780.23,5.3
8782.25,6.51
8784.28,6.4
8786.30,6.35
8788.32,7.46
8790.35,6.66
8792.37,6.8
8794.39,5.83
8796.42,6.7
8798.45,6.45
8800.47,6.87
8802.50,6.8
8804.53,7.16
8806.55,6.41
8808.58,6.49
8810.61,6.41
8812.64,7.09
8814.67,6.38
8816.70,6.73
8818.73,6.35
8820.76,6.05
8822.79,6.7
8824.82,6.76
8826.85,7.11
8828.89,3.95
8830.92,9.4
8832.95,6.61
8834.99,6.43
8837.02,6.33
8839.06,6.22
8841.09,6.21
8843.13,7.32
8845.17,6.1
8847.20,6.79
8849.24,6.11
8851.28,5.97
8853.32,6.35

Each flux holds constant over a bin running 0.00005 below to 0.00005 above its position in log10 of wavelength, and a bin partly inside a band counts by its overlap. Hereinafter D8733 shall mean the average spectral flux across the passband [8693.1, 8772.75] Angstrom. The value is 6.22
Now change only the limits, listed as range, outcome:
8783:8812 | 6.63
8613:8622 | 6.48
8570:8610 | 6.5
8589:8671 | 6.19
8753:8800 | 6.45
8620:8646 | 6.26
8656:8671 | 5.77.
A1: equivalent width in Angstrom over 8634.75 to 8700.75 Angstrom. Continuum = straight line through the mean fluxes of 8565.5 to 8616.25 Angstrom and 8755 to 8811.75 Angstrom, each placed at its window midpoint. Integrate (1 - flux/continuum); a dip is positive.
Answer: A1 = 4.5 Angstrom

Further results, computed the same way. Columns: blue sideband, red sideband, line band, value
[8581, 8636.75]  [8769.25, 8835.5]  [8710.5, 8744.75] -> 1.8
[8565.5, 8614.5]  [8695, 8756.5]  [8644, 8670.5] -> 2.1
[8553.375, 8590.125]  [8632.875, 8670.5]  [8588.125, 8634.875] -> -1.1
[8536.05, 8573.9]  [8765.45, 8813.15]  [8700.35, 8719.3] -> 1.6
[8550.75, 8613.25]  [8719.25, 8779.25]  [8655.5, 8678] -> 2.0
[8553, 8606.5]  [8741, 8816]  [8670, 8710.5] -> 1.8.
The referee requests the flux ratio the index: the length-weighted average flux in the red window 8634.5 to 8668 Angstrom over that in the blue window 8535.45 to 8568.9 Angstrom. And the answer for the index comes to 0.86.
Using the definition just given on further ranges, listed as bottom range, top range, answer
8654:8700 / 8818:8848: 1.08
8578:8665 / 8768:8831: 1.04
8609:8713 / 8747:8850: 1.06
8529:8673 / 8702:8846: 1.00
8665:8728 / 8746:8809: 1.05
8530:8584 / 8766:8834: 0.97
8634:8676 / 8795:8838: 1.11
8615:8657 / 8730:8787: 1.03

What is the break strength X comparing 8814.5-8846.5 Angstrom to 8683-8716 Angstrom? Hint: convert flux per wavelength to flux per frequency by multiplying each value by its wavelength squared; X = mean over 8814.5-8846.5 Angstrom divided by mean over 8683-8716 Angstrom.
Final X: 1.1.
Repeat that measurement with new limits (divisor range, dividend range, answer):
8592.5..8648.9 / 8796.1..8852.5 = 1.09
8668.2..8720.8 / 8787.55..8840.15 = 1.10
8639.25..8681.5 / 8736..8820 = 1.12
